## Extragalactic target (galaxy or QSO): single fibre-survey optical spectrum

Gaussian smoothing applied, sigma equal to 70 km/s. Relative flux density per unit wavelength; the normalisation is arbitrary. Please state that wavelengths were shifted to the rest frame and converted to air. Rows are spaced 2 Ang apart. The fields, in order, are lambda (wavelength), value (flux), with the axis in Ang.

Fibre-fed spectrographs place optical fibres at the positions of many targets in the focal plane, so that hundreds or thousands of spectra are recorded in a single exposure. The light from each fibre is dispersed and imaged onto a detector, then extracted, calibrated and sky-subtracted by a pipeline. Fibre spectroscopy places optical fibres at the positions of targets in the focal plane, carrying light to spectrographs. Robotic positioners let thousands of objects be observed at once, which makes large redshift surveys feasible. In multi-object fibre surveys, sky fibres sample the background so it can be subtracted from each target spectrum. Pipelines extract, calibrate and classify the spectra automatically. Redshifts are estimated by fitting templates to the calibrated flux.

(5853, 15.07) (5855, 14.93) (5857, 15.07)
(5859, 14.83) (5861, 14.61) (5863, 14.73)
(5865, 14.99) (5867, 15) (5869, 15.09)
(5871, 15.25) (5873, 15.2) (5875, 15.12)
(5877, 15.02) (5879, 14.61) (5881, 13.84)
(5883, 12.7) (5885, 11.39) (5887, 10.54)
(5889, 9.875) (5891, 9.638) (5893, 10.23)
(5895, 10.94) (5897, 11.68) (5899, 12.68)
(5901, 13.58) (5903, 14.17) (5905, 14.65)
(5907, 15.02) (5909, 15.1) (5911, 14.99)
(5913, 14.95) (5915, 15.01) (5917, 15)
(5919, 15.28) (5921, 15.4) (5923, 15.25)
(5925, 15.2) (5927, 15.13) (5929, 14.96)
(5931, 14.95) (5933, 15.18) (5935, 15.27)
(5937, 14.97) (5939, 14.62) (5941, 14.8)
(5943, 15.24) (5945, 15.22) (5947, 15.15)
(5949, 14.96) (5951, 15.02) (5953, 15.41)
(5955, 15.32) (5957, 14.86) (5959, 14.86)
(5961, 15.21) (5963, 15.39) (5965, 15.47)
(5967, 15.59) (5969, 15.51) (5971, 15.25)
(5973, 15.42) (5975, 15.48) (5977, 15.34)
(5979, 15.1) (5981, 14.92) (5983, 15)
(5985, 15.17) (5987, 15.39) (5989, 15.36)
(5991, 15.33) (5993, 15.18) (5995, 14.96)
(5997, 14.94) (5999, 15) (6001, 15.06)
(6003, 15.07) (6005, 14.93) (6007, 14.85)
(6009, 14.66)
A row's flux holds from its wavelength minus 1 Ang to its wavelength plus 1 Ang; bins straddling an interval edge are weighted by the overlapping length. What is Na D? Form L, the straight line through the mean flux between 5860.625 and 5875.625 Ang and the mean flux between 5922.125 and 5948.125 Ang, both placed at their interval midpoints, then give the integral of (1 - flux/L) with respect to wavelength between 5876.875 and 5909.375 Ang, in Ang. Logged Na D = 5.31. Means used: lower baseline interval 15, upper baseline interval 15.1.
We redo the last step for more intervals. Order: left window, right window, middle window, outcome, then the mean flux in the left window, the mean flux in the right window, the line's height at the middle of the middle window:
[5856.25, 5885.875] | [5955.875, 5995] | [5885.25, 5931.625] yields 3.66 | 14.5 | 15.2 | 14.8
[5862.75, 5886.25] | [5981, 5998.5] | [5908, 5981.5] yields -1.58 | 14.4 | 15.1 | 14.8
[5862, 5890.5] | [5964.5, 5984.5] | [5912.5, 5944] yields -1.11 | 13.7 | 15.3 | 14.6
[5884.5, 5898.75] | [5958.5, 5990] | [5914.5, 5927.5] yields -3.02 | 10.7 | 15.3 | 12.3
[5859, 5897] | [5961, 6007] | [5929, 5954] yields -1.09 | 13.3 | 15.2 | 14.4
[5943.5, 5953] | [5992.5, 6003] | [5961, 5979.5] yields -0.38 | 15.1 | 15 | 15.1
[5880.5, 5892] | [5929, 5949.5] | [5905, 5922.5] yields -2.49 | 11.2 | 15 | 13.2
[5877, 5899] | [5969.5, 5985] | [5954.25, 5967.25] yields -0.57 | 11.8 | 15.2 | 14.6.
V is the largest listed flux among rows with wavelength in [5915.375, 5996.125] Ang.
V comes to 15.59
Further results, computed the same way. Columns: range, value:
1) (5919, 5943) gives 15.4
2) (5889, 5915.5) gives 15.1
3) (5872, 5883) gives 15.2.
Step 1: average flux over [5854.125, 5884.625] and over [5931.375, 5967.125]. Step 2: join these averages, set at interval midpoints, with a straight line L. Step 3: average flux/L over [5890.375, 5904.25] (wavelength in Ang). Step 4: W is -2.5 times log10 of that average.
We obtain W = 0.23 mag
